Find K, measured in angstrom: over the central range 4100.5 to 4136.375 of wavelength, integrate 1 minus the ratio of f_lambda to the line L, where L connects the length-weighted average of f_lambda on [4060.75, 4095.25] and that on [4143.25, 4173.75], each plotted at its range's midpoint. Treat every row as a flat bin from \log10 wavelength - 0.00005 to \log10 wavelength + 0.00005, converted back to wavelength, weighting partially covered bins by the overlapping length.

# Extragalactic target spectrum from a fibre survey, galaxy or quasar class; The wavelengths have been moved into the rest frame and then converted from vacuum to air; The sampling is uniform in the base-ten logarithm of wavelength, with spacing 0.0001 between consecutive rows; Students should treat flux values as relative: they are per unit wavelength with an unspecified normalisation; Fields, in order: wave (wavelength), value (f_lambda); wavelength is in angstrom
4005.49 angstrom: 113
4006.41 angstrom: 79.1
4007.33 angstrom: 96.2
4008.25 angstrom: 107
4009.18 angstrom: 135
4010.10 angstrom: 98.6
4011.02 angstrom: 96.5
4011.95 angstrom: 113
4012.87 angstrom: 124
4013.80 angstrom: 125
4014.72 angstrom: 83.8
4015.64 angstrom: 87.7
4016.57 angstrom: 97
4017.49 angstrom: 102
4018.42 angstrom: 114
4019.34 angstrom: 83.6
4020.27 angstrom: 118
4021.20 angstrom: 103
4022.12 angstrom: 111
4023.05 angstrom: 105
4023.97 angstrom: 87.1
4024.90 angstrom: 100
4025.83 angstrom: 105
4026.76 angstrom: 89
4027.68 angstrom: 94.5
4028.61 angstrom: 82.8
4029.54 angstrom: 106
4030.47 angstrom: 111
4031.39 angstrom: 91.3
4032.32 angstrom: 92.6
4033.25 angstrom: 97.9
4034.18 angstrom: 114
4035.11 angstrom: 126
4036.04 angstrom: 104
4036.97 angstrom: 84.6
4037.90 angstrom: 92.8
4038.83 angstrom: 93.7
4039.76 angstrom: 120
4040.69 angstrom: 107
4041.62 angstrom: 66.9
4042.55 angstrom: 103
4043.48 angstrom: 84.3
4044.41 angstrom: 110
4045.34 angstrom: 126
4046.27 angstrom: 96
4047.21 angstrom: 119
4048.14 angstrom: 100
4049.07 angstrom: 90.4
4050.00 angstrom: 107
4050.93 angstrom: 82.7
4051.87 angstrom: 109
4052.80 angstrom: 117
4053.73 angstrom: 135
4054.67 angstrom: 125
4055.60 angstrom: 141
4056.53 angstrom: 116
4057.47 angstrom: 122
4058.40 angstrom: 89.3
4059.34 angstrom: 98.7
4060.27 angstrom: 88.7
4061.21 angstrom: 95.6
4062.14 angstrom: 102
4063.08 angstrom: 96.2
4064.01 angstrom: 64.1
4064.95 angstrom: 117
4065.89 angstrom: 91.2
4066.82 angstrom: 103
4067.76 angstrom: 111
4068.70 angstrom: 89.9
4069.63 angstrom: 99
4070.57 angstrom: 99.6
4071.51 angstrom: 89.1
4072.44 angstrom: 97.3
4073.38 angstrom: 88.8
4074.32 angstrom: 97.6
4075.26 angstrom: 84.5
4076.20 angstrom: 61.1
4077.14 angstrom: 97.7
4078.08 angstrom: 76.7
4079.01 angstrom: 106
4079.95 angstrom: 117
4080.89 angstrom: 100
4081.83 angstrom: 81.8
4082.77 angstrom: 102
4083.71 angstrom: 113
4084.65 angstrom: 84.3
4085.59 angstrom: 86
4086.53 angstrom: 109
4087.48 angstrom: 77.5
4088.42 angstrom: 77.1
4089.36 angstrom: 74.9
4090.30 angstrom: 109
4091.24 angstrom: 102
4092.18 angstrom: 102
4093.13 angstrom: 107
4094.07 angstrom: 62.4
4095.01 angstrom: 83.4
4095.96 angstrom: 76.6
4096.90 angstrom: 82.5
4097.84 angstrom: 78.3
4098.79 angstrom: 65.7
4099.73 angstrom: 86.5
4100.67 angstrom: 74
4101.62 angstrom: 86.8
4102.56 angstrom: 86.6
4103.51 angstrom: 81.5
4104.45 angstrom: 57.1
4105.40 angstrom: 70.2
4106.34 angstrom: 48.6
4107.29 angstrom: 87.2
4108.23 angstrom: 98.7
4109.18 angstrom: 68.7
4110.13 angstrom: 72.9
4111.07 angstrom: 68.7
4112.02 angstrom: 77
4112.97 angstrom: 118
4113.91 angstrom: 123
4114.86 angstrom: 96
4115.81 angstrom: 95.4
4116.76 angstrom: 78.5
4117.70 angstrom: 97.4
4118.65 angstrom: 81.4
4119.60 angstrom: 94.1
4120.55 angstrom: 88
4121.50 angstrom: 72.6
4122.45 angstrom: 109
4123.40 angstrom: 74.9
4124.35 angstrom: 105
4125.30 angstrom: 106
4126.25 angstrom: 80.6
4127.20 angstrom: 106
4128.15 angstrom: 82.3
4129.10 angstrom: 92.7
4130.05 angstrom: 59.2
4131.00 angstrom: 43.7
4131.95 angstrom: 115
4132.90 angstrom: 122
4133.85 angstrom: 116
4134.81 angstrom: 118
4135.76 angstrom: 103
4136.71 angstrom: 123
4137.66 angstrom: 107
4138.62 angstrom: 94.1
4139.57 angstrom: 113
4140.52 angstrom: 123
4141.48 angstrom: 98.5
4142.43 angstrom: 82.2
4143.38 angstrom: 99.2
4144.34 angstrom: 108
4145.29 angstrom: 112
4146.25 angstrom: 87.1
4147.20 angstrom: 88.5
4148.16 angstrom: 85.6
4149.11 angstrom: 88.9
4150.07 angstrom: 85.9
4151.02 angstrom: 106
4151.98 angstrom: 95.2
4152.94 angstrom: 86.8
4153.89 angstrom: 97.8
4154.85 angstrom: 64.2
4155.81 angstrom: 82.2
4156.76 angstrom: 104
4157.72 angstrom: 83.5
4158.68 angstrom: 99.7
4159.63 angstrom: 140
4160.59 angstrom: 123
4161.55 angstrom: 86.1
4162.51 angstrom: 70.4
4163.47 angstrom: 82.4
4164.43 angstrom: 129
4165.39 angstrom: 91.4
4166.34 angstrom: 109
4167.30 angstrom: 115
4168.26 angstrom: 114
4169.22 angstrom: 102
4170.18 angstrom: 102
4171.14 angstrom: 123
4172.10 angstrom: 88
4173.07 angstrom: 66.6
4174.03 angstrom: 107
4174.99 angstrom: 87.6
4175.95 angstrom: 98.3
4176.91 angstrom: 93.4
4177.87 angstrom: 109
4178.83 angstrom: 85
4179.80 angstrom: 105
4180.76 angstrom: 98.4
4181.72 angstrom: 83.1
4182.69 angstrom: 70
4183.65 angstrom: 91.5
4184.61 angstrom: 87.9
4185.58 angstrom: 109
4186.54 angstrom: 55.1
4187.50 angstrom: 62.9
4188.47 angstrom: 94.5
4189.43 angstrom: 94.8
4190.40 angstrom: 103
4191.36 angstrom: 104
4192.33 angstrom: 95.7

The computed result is 2.6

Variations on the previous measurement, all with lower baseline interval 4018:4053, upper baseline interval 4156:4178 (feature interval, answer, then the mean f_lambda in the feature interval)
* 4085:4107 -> 4.1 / 82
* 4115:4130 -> 1.6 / 90.1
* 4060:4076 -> 1.0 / 94.5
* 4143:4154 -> 0.6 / 94.9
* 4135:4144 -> -0.4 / 105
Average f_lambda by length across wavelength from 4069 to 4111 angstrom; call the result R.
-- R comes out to 86.4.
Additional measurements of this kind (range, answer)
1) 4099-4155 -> 91.4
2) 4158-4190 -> 96.1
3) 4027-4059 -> 105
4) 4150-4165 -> 96.2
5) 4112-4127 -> 94.3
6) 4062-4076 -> 94.5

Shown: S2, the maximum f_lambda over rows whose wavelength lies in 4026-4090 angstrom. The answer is 141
